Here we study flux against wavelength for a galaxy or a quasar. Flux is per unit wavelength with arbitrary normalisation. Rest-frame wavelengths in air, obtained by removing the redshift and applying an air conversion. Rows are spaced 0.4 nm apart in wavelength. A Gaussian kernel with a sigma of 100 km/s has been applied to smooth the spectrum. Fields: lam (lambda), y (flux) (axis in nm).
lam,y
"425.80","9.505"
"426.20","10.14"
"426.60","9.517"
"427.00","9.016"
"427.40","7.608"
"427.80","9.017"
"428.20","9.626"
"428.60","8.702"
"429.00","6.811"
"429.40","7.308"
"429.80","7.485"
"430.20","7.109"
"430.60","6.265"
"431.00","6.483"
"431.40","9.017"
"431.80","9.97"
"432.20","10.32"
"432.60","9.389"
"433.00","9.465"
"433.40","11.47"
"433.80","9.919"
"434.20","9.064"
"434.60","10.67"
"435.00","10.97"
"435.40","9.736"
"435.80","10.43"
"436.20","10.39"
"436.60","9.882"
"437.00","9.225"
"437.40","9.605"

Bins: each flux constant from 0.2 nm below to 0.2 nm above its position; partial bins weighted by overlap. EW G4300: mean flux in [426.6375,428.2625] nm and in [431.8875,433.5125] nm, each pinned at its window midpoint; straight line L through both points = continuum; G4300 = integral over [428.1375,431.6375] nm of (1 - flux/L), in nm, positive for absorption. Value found 0.67 nm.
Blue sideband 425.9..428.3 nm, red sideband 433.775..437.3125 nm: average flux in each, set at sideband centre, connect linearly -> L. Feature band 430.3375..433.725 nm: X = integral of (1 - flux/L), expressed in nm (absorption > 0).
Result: 0.22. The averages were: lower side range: 9.15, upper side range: 10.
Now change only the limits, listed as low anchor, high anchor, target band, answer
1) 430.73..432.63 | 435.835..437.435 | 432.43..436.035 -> -0.283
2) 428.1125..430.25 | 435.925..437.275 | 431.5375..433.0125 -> -0.195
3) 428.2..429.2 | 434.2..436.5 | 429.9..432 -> 0.267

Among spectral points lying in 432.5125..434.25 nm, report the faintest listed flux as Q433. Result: 9.064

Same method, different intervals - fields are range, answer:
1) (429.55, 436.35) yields 6.265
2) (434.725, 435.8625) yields 9.736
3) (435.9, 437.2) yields 9.225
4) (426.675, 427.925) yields 7.608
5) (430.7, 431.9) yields 6.483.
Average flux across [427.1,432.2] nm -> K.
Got 8.06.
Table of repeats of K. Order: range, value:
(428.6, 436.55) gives 9.07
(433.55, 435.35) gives 10.2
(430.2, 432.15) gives 8.03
